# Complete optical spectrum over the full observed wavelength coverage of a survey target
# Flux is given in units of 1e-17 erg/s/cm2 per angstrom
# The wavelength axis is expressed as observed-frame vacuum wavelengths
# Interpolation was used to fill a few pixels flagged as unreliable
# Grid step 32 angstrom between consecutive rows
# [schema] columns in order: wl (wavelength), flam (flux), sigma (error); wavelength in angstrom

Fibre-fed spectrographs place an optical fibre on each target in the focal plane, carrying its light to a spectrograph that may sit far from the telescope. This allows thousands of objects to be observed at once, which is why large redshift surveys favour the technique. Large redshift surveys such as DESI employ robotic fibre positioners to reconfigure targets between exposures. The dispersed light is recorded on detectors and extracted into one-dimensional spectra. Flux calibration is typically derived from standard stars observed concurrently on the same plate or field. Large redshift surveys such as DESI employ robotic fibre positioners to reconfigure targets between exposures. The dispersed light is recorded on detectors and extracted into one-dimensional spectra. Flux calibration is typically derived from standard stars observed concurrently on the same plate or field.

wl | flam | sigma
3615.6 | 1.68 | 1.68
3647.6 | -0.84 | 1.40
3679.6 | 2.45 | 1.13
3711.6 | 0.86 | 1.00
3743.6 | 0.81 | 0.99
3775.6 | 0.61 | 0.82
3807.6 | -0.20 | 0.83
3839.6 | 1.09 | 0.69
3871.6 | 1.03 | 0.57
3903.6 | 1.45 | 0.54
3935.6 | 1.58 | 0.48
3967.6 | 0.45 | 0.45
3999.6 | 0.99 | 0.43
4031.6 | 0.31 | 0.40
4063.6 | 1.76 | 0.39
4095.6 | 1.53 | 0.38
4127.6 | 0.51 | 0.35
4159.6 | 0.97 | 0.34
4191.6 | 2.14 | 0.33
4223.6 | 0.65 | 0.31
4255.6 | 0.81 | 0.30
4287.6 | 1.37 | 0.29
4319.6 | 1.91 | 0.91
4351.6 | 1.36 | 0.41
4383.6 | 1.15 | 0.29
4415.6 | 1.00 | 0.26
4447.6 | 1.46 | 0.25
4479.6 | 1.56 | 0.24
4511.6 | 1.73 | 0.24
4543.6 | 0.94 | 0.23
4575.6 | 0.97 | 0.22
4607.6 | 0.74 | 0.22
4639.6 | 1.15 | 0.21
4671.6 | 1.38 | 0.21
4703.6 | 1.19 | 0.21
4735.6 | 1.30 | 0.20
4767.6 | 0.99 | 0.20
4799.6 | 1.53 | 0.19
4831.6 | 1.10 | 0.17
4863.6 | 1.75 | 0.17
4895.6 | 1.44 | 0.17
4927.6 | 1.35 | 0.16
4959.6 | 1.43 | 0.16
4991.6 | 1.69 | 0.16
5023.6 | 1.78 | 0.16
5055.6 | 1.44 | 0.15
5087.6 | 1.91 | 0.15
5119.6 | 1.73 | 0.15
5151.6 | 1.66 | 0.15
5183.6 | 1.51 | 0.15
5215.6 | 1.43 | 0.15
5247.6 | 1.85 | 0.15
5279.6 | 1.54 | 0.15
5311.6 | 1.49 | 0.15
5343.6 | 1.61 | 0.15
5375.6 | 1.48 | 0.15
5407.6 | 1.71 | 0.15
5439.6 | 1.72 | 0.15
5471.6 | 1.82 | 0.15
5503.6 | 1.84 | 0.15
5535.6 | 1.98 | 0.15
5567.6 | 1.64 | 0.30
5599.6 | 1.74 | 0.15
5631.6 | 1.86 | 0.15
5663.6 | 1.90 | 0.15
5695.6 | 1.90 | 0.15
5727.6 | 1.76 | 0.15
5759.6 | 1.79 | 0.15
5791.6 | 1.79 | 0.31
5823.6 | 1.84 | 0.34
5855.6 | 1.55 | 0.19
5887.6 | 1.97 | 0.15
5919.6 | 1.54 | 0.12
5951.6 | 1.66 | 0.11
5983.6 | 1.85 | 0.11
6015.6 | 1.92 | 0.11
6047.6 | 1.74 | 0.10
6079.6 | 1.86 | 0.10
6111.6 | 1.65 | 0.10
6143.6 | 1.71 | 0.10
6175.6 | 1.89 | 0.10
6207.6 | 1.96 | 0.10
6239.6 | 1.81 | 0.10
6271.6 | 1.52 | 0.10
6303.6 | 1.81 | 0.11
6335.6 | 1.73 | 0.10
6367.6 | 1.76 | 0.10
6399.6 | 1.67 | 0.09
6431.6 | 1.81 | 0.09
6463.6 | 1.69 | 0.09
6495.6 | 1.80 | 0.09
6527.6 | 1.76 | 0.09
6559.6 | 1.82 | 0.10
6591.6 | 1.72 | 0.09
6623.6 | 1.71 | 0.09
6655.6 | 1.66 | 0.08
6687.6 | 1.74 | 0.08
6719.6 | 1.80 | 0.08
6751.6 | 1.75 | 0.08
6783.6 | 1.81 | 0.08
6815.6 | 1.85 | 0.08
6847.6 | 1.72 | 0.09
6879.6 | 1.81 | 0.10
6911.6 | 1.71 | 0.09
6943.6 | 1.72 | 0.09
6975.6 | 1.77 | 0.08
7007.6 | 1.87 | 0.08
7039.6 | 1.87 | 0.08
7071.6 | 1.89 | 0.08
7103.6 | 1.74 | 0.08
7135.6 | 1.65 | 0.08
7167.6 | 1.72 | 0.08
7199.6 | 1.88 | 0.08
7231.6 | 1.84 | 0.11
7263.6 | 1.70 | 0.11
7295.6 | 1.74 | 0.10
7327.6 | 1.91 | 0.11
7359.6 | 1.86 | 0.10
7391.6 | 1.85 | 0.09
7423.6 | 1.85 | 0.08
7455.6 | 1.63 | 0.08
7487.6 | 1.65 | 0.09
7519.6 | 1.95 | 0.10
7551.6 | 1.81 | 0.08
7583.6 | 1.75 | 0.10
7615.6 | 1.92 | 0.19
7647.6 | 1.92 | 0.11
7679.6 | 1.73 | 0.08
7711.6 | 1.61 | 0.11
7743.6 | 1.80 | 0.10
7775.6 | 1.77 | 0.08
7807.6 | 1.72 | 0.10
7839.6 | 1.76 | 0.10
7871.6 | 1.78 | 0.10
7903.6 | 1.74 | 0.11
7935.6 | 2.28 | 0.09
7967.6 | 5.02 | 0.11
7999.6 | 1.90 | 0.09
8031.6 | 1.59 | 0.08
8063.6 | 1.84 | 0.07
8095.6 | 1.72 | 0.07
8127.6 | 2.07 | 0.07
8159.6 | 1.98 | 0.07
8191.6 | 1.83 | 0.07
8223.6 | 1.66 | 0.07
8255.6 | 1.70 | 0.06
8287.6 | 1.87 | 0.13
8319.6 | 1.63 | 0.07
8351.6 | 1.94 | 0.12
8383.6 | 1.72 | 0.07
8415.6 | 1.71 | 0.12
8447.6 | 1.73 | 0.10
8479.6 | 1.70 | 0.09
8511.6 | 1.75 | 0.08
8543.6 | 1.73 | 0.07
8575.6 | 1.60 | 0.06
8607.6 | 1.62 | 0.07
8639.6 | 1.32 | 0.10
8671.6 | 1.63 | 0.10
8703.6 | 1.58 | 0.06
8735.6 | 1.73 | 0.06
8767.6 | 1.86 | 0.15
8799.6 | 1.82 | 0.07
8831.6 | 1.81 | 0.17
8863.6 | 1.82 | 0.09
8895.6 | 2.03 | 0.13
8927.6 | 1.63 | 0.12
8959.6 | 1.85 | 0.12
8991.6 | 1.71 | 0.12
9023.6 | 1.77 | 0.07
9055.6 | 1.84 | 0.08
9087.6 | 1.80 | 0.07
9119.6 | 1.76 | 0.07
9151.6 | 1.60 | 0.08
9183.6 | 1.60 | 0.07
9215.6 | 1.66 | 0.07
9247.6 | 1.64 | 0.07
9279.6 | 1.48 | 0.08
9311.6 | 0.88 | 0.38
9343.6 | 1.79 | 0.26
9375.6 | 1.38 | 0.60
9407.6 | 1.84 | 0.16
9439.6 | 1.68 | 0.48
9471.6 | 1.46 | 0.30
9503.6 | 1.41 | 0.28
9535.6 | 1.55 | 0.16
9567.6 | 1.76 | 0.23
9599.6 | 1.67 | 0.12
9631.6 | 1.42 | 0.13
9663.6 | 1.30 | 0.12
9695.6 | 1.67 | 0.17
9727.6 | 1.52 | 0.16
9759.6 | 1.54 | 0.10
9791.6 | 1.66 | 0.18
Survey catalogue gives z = 0.212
